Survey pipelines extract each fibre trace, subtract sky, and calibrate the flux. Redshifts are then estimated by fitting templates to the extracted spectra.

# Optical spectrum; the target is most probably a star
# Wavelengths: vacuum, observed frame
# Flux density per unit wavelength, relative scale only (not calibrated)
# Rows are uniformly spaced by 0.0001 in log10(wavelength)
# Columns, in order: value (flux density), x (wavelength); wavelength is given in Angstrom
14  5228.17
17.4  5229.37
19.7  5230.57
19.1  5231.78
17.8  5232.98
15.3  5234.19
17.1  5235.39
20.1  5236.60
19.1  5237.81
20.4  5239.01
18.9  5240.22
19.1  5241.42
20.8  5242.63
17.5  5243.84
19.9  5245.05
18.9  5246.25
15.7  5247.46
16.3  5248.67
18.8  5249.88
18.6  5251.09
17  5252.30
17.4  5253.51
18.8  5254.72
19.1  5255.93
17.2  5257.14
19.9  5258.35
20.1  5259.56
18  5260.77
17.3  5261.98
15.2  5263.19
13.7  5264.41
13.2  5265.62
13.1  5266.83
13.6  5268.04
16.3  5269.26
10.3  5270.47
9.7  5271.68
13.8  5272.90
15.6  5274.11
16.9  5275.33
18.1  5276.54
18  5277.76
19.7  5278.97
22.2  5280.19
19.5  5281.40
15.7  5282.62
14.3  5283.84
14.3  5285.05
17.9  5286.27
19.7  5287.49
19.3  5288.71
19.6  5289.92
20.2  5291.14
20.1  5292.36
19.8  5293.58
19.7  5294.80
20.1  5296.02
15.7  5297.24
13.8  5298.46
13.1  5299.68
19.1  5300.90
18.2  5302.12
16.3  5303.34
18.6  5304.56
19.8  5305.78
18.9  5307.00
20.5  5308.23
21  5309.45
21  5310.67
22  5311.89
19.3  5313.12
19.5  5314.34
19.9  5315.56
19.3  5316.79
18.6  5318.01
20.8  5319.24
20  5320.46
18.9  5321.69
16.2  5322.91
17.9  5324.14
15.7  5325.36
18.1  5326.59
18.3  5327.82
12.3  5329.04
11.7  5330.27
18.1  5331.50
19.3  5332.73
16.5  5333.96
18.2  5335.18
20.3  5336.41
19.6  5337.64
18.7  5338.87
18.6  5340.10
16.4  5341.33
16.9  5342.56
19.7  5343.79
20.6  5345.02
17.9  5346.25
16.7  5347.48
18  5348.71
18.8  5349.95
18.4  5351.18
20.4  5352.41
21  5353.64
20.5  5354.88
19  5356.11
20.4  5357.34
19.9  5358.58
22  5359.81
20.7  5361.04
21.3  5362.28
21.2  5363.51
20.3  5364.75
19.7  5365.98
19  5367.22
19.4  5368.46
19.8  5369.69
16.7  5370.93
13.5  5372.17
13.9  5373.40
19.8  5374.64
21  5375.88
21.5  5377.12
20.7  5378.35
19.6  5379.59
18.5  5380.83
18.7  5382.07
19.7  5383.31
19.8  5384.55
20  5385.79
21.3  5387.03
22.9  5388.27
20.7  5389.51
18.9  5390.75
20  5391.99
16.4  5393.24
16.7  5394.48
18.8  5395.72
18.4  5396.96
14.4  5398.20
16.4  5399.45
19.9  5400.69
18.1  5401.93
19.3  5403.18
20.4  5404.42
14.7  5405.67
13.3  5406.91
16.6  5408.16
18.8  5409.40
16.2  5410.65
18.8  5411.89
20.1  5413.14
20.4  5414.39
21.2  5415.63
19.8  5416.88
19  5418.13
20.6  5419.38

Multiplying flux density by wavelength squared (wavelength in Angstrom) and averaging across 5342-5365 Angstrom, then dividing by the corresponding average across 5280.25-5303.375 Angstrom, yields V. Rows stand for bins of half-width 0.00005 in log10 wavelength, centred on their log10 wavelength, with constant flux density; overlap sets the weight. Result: 1.1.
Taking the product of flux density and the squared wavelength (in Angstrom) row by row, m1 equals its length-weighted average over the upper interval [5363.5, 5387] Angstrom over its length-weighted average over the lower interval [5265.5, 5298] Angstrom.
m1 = 1.17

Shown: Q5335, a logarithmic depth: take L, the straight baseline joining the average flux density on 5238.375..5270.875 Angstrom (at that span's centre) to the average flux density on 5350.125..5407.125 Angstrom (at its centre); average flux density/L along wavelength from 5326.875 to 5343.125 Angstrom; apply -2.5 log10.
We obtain 0.070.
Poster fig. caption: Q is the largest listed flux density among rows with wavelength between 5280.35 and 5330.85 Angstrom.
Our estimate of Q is 22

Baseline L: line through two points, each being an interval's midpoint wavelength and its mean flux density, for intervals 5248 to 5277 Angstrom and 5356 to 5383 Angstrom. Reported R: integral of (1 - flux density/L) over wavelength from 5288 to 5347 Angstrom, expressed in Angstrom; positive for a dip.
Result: -2.0 Angstrom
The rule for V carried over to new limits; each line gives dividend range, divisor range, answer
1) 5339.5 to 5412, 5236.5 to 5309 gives 1.12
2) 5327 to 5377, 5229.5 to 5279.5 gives 1.13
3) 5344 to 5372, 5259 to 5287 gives 1.26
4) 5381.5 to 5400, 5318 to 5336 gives 1.11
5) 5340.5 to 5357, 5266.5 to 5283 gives 1.21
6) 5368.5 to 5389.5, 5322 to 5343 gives 1.14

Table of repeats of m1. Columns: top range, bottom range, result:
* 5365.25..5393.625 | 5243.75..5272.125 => 1.22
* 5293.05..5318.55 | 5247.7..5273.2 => 1.19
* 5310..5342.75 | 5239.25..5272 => 1.11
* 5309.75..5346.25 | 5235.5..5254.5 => 1.02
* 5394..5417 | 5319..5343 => 1.05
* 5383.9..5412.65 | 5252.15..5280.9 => 1.17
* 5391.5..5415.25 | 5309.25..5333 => 1.00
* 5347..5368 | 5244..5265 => 1.16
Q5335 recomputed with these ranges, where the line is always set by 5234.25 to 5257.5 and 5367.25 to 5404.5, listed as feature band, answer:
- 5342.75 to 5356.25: -0.02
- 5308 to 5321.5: -0.09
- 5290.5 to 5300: 0.04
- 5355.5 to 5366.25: -0.10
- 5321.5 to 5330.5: 0.15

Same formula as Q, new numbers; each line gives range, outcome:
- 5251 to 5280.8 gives 22.2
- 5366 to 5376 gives 21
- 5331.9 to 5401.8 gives 22.9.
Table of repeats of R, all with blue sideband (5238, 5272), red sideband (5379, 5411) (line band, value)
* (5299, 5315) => -1.3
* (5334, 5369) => -2.7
